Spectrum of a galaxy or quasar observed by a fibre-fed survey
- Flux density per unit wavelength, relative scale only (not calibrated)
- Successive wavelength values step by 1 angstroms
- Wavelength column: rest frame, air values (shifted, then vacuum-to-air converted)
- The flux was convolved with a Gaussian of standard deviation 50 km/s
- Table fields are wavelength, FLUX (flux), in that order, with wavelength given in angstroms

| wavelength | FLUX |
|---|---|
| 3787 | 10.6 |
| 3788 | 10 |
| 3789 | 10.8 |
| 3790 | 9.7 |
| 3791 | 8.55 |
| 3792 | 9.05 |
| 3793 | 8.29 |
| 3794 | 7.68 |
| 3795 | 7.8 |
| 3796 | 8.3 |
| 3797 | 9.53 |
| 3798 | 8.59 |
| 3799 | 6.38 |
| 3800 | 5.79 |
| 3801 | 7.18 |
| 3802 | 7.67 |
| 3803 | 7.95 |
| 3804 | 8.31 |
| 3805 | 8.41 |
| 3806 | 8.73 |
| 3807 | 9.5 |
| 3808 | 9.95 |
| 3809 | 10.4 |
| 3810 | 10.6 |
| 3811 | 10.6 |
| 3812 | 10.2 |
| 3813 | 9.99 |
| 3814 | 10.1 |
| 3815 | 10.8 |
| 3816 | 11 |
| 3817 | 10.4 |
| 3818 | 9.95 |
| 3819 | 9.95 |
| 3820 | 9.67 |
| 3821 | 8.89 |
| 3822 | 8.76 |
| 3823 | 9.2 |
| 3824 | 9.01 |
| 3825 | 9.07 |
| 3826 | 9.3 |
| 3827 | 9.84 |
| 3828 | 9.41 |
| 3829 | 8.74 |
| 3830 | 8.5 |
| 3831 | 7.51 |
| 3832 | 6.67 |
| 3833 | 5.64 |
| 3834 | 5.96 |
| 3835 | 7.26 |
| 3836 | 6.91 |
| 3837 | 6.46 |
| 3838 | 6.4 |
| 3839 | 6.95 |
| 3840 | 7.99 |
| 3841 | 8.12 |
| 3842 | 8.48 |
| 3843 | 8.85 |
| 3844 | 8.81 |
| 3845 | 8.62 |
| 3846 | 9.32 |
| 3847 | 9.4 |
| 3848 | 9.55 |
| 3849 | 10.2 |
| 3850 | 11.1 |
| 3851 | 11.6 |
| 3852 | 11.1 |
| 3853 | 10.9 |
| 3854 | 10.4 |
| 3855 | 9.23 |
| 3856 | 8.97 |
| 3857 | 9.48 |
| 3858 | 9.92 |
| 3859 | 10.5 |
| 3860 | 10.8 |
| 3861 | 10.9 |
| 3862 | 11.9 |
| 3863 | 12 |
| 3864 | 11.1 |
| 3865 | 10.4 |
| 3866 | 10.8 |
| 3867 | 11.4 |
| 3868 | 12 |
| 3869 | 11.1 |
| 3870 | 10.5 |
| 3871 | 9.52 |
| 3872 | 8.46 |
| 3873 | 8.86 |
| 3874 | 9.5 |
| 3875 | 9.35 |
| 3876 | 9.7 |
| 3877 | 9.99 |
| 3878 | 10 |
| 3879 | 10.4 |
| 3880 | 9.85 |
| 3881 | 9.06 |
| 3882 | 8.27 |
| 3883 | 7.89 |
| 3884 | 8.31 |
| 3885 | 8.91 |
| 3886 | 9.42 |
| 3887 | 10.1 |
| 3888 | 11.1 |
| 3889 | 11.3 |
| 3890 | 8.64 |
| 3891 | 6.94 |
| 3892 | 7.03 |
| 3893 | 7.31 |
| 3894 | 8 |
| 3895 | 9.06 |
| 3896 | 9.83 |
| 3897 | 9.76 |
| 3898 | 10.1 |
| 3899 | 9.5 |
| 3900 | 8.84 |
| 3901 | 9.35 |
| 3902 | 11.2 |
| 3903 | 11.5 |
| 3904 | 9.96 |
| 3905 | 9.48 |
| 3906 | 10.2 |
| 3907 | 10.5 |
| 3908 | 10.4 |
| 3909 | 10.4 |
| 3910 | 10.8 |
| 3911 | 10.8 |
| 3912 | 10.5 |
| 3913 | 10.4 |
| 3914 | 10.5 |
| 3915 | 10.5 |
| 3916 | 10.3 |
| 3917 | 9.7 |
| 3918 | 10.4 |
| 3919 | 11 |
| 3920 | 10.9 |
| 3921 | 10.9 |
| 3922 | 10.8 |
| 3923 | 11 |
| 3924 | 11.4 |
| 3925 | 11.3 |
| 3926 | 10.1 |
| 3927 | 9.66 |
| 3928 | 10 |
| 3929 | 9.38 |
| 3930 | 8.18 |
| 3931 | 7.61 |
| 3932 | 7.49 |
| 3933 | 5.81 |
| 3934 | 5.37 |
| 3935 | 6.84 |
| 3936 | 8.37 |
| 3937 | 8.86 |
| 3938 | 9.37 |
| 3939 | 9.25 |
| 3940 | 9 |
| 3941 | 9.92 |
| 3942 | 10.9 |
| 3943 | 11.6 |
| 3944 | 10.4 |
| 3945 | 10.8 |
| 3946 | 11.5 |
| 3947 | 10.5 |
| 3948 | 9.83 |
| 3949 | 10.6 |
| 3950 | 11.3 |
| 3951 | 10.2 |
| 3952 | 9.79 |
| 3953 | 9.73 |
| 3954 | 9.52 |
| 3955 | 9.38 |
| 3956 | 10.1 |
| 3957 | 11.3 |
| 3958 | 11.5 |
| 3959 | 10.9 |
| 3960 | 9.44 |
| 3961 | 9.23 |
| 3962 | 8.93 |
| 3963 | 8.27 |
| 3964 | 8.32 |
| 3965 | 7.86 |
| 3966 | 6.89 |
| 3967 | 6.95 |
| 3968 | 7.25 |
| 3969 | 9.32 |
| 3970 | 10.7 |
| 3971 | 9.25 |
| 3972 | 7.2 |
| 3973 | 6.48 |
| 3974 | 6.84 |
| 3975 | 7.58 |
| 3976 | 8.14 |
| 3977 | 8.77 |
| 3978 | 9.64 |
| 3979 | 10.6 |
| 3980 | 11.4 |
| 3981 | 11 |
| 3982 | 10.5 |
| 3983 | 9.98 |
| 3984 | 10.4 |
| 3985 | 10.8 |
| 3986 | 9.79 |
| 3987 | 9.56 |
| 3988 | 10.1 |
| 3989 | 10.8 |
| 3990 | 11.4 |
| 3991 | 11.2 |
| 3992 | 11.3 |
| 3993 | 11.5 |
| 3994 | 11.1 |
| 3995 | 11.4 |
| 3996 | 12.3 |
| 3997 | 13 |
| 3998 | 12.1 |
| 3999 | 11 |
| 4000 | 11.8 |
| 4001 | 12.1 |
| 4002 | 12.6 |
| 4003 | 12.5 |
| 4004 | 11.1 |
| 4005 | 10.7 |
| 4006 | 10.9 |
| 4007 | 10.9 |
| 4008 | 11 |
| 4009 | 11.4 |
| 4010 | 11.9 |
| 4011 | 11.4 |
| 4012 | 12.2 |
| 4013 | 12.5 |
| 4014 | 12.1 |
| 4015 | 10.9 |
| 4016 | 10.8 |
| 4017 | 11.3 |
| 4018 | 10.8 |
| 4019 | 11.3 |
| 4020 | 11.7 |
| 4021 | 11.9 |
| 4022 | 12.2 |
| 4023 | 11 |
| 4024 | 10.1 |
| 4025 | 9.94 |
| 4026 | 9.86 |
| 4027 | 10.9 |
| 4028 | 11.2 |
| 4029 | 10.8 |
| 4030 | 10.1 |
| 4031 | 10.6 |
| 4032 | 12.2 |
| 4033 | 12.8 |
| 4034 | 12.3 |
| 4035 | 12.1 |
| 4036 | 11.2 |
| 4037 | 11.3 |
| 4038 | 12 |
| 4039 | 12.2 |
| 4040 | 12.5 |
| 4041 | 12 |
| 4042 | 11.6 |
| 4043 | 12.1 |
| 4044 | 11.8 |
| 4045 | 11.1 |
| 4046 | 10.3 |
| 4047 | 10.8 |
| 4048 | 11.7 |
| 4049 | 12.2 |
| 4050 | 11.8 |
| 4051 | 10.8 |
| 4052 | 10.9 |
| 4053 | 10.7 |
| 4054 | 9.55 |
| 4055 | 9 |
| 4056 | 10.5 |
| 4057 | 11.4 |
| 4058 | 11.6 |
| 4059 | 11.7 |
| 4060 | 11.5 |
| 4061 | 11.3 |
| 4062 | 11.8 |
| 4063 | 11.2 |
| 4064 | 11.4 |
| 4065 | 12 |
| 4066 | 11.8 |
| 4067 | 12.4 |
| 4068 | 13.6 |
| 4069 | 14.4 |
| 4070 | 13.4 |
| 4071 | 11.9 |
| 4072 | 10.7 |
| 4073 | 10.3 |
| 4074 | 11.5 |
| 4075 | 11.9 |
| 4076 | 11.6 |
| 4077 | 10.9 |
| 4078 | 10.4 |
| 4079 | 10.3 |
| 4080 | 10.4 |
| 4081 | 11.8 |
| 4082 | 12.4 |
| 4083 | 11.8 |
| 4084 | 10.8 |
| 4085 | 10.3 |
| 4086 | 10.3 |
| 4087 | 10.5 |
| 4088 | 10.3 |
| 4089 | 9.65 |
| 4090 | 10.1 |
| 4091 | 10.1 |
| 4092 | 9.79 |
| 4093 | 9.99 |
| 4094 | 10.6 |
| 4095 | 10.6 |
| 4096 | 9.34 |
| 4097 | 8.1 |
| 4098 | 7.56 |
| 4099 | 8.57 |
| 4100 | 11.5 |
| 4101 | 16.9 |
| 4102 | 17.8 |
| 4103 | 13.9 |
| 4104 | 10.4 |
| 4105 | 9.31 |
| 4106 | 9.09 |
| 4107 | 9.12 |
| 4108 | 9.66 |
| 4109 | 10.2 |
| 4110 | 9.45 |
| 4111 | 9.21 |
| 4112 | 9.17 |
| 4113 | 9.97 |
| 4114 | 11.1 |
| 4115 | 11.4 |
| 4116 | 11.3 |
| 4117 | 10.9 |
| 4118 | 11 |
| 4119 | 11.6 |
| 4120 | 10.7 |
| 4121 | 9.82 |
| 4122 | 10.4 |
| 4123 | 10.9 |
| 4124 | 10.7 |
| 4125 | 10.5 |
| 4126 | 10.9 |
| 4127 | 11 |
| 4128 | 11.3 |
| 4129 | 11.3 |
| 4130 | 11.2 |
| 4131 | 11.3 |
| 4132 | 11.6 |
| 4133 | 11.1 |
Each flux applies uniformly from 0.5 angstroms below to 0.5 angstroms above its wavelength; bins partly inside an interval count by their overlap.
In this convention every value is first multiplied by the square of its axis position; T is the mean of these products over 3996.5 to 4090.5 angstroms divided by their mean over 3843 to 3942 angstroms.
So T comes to 1.26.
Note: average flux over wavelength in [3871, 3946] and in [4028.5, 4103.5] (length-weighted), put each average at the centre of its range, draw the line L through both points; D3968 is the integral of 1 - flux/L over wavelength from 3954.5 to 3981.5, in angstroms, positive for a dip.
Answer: 3.2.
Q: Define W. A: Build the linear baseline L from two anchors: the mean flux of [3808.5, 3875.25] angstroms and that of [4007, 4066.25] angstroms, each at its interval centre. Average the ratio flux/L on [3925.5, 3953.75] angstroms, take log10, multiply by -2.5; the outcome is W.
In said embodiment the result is 0.11 mag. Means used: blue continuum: 9.48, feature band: 9.37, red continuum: 11.3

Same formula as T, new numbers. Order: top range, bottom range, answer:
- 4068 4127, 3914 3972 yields 1.22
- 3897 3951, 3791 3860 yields 1.17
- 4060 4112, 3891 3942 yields 1.25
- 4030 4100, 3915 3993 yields 1.22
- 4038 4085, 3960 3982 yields 1.38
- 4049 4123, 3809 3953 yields 1.27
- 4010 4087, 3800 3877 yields 1.35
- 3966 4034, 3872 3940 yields 1.18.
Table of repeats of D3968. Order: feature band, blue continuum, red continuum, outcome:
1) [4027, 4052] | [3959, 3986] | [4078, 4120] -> -4.28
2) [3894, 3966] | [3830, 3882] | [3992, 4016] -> 4.78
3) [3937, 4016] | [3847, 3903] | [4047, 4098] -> 1.44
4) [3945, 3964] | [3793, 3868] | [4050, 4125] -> -0.12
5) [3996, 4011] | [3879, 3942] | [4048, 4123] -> -2.00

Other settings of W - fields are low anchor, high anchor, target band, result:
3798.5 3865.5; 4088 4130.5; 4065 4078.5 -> -0.15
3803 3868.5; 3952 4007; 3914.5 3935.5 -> 0.04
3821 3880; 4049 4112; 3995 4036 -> -0.09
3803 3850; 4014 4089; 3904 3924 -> -0.07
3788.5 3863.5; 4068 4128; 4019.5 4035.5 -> -0.08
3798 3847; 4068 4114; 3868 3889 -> -0.06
